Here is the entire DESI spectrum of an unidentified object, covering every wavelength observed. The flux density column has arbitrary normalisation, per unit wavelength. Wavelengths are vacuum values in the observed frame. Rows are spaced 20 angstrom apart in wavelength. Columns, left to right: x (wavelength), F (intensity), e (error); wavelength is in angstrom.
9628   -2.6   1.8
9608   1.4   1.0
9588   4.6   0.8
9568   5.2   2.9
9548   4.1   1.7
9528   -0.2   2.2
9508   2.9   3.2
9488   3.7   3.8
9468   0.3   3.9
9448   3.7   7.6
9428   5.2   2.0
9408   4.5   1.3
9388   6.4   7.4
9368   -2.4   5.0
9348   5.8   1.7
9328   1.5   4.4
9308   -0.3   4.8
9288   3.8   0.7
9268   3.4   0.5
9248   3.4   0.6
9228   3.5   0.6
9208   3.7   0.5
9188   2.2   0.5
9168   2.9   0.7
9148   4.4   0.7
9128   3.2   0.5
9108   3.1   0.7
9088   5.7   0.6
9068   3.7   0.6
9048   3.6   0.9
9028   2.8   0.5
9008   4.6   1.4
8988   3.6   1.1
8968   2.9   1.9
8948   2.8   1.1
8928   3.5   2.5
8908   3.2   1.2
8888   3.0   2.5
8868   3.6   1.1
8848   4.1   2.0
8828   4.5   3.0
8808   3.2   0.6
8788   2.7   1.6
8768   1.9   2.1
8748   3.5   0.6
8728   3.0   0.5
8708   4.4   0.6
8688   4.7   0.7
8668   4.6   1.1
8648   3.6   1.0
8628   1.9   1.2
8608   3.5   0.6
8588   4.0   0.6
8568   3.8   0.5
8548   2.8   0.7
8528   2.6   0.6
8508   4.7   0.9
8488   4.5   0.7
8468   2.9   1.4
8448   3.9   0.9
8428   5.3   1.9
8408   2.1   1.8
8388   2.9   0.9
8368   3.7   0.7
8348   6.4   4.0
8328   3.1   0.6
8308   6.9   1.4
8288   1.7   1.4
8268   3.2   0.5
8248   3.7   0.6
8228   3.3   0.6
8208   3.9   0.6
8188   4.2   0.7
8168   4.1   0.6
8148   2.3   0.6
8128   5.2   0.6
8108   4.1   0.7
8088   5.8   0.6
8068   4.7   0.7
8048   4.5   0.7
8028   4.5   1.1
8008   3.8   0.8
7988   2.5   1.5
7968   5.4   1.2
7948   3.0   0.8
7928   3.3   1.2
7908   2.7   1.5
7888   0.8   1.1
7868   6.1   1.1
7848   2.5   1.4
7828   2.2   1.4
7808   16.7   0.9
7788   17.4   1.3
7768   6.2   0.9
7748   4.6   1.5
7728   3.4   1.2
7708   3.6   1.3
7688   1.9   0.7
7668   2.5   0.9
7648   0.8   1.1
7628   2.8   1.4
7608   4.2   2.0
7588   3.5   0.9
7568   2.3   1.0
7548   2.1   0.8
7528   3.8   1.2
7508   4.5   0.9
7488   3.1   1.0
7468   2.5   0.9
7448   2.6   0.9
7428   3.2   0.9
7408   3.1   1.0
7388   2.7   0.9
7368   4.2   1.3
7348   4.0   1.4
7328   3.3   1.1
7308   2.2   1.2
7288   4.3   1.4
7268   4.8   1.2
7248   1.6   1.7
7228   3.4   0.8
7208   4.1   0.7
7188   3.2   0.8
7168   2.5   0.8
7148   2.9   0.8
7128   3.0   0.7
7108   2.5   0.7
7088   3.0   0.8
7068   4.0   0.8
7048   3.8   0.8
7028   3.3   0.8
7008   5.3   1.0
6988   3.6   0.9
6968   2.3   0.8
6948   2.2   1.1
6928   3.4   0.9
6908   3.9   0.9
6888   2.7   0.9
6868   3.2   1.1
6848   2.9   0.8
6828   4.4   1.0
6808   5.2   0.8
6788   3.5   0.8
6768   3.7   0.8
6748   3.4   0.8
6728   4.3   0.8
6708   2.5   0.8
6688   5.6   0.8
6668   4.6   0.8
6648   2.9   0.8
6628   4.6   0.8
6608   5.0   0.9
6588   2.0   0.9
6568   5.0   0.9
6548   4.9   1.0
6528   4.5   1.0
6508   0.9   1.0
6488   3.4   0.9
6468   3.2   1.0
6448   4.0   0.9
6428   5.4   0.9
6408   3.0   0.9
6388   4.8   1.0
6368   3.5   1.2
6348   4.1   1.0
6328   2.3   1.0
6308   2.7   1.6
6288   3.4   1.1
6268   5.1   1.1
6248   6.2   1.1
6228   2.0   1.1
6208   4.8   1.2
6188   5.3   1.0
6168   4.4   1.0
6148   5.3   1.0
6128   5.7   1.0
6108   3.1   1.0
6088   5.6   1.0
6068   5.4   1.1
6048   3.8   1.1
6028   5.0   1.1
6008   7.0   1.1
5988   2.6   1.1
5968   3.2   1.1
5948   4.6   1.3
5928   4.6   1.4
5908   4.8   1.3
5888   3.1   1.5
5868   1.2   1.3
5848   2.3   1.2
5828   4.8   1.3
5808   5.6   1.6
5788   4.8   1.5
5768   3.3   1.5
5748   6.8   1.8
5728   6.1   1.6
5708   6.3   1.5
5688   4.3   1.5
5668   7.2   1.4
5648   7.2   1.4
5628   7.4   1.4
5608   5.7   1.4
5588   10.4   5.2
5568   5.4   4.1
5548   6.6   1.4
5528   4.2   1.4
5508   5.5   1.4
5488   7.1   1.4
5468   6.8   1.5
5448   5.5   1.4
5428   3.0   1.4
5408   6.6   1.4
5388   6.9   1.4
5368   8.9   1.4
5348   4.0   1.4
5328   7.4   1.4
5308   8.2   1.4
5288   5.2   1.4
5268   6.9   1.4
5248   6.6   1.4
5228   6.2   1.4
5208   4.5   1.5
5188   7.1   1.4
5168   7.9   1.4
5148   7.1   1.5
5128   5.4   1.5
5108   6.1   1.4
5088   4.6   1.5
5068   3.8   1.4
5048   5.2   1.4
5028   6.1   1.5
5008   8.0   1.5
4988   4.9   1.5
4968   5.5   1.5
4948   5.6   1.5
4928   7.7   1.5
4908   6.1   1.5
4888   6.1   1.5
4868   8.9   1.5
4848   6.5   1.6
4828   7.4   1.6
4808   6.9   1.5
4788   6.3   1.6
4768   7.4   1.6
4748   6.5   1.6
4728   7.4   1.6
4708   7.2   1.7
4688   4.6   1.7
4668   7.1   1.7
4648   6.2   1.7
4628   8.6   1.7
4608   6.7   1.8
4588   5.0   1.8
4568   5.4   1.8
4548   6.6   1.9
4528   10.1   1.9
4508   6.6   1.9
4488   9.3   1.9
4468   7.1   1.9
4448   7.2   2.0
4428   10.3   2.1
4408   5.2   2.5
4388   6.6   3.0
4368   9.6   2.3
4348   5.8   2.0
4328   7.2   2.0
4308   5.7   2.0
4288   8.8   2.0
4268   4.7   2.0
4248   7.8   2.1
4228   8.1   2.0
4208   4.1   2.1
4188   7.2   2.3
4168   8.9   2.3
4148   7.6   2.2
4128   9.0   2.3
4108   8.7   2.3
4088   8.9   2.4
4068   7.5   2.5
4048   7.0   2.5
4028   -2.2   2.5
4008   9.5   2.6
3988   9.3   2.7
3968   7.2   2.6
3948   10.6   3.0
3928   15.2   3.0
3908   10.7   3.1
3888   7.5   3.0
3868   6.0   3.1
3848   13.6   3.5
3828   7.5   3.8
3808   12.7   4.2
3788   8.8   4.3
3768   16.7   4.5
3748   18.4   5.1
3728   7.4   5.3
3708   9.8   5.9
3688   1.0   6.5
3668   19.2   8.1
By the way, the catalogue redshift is 1.091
